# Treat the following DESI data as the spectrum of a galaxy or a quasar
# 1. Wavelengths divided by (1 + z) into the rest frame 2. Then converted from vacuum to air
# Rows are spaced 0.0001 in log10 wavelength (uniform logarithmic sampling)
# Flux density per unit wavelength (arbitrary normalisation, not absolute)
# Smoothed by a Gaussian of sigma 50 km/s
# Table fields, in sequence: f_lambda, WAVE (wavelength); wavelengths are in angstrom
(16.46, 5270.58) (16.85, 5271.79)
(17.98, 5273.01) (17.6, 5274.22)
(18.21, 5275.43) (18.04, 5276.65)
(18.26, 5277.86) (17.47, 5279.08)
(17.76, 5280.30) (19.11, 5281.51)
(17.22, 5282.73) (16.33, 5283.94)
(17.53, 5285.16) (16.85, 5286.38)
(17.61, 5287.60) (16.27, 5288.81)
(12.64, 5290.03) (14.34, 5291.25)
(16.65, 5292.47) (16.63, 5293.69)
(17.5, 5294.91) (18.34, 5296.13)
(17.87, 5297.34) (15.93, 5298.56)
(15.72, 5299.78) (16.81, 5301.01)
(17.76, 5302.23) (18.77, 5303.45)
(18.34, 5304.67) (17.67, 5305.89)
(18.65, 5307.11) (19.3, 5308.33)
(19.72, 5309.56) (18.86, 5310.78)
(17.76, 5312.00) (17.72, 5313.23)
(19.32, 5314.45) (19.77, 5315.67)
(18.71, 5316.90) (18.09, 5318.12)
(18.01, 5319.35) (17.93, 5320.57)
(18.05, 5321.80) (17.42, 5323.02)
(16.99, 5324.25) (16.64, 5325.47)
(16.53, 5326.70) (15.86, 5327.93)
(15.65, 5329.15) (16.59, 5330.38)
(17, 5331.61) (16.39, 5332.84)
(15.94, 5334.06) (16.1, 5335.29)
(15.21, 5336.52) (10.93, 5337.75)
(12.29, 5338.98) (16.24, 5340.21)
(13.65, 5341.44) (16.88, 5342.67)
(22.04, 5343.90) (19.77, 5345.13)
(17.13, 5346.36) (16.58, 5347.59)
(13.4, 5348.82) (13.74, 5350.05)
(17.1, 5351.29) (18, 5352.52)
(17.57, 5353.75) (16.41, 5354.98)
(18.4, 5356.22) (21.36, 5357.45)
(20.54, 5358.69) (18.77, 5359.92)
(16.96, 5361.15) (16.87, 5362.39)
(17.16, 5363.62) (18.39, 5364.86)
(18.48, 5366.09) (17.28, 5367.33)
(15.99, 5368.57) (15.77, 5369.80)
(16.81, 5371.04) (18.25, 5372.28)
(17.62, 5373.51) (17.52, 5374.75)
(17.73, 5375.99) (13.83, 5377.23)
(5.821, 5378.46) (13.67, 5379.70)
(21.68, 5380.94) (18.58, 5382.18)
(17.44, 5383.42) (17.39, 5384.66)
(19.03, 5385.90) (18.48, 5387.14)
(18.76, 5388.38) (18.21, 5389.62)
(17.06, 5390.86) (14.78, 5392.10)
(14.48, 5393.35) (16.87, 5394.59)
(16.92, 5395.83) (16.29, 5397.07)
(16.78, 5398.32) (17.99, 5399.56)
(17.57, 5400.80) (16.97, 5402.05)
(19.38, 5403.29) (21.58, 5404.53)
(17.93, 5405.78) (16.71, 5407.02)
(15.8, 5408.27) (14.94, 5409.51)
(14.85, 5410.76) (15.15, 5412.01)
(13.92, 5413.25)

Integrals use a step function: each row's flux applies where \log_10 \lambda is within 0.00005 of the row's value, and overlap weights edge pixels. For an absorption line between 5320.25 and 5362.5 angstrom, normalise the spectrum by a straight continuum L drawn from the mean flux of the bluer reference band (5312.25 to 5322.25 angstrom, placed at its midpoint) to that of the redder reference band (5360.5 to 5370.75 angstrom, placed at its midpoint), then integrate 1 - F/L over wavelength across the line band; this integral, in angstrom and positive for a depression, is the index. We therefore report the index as 2.3 angstrom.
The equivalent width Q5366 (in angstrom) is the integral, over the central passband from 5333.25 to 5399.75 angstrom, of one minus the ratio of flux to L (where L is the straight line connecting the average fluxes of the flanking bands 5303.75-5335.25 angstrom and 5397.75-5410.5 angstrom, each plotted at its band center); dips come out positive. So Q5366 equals 3.0 angstrom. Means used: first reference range 17.7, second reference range 17.5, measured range 16.8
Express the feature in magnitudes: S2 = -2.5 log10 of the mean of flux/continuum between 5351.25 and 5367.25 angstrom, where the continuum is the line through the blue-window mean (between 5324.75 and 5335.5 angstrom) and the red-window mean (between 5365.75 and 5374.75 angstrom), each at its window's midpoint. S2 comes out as -0.077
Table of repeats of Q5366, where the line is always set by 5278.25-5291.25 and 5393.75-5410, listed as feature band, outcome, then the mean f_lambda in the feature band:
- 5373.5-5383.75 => 0.8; 15.8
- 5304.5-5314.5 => -1.0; 18.6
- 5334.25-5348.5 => 0.9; 16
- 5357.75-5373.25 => -0.5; 17.7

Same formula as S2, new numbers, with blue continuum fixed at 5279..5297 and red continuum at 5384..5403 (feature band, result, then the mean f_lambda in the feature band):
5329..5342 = 0.13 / 15.1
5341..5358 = -0.02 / 17.3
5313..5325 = -0.08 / 18.2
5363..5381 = 0.06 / 16.2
